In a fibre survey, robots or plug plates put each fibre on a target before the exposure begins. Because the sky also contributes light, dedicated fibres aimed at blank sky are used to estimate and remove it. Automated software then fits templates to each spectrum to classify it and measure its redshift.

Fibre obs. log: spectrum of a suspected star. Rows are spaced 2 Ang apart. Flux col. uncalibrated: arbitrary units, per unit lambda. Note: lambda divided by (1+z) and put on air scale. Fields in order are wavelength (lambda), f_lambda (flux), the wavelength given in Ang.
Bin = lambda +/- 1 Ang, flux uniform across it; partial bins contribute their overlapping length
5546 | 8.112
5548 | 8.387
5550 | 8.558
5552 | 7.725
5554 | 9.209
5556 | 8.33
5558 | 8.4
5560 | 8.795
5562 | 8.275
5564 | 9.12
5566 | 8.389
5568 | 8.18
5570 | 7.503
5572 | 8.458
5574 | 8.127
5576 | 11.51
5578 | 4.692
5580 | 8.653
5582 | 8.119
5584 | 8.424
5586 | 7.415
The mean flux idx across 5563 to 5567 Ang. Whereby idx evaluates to 8.75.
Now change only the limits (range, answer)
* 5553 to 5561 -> 8.68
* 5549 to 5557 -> 8.46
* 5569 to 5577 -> 8.9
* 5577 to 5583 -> 7.15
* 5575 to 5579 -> 8.1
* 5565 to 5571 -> 8.02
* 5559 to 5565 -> 8.73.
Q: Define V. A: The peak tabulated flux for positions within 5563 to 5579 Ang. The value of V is 11.51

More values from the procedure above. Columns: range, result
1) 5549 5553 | 8.558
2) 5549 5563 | 9.209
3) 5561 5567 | 9.12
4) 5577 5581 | 8.653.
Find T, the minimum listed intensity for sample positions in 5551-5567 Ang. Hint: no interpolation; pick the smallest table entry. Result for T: 7.725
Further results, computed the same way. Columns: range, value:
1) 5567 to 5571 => 7.503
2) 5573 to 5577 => 8.127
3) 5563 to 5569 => 8.18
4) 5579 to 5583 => 8.119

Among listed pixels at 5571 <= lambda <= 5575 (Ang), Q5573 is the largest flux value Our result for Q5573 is 8.458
